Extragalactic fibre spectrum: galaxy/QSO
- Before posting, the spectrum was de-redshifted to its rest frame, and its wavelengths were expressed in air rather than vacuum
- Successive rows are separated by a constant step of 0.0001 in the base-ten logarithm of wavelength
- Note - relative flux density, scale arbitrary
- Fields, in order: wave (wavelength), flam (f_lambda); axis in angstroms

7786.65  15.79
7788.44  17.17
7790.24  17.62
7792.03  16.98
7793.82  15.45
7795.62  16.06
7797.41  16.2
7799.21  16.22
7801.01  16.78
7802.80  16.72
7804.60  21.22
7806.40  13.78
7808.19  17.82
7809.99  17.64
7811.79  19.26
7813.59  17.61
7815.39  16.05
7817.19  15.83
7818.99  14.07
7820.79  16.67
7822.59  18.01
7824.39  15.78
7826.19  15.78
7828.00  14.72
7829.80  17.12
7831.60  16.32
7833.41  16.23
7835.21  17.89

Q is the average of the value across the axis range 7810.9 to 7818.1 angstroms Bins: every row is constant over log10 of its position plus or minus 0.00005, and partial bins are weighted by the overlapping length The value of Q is 17.2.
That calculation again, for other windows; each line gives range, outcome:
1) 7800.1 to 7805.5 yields 18.2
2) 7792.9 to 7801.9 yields 16.1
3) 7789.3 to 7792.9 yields 17.3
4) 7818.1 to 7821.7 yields 15.4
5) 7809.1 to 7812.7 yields 18.4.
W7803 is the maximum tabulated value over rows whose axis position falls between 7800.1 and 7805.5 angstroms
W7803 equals 21.22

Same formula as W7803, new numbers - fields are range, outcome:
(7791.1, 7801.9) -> 16.98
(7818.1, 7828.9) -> 18.01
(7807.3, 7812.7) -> 19.26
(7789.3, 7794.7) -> 17.62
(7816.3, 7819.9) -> 15.83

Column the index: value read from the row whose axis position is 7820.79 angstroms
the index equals 16.67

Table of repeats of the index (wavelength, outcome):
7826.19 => 15.78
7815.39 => 16.05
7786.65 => 15.79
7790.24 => 17.62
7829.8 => 17.12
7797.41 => 16.2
